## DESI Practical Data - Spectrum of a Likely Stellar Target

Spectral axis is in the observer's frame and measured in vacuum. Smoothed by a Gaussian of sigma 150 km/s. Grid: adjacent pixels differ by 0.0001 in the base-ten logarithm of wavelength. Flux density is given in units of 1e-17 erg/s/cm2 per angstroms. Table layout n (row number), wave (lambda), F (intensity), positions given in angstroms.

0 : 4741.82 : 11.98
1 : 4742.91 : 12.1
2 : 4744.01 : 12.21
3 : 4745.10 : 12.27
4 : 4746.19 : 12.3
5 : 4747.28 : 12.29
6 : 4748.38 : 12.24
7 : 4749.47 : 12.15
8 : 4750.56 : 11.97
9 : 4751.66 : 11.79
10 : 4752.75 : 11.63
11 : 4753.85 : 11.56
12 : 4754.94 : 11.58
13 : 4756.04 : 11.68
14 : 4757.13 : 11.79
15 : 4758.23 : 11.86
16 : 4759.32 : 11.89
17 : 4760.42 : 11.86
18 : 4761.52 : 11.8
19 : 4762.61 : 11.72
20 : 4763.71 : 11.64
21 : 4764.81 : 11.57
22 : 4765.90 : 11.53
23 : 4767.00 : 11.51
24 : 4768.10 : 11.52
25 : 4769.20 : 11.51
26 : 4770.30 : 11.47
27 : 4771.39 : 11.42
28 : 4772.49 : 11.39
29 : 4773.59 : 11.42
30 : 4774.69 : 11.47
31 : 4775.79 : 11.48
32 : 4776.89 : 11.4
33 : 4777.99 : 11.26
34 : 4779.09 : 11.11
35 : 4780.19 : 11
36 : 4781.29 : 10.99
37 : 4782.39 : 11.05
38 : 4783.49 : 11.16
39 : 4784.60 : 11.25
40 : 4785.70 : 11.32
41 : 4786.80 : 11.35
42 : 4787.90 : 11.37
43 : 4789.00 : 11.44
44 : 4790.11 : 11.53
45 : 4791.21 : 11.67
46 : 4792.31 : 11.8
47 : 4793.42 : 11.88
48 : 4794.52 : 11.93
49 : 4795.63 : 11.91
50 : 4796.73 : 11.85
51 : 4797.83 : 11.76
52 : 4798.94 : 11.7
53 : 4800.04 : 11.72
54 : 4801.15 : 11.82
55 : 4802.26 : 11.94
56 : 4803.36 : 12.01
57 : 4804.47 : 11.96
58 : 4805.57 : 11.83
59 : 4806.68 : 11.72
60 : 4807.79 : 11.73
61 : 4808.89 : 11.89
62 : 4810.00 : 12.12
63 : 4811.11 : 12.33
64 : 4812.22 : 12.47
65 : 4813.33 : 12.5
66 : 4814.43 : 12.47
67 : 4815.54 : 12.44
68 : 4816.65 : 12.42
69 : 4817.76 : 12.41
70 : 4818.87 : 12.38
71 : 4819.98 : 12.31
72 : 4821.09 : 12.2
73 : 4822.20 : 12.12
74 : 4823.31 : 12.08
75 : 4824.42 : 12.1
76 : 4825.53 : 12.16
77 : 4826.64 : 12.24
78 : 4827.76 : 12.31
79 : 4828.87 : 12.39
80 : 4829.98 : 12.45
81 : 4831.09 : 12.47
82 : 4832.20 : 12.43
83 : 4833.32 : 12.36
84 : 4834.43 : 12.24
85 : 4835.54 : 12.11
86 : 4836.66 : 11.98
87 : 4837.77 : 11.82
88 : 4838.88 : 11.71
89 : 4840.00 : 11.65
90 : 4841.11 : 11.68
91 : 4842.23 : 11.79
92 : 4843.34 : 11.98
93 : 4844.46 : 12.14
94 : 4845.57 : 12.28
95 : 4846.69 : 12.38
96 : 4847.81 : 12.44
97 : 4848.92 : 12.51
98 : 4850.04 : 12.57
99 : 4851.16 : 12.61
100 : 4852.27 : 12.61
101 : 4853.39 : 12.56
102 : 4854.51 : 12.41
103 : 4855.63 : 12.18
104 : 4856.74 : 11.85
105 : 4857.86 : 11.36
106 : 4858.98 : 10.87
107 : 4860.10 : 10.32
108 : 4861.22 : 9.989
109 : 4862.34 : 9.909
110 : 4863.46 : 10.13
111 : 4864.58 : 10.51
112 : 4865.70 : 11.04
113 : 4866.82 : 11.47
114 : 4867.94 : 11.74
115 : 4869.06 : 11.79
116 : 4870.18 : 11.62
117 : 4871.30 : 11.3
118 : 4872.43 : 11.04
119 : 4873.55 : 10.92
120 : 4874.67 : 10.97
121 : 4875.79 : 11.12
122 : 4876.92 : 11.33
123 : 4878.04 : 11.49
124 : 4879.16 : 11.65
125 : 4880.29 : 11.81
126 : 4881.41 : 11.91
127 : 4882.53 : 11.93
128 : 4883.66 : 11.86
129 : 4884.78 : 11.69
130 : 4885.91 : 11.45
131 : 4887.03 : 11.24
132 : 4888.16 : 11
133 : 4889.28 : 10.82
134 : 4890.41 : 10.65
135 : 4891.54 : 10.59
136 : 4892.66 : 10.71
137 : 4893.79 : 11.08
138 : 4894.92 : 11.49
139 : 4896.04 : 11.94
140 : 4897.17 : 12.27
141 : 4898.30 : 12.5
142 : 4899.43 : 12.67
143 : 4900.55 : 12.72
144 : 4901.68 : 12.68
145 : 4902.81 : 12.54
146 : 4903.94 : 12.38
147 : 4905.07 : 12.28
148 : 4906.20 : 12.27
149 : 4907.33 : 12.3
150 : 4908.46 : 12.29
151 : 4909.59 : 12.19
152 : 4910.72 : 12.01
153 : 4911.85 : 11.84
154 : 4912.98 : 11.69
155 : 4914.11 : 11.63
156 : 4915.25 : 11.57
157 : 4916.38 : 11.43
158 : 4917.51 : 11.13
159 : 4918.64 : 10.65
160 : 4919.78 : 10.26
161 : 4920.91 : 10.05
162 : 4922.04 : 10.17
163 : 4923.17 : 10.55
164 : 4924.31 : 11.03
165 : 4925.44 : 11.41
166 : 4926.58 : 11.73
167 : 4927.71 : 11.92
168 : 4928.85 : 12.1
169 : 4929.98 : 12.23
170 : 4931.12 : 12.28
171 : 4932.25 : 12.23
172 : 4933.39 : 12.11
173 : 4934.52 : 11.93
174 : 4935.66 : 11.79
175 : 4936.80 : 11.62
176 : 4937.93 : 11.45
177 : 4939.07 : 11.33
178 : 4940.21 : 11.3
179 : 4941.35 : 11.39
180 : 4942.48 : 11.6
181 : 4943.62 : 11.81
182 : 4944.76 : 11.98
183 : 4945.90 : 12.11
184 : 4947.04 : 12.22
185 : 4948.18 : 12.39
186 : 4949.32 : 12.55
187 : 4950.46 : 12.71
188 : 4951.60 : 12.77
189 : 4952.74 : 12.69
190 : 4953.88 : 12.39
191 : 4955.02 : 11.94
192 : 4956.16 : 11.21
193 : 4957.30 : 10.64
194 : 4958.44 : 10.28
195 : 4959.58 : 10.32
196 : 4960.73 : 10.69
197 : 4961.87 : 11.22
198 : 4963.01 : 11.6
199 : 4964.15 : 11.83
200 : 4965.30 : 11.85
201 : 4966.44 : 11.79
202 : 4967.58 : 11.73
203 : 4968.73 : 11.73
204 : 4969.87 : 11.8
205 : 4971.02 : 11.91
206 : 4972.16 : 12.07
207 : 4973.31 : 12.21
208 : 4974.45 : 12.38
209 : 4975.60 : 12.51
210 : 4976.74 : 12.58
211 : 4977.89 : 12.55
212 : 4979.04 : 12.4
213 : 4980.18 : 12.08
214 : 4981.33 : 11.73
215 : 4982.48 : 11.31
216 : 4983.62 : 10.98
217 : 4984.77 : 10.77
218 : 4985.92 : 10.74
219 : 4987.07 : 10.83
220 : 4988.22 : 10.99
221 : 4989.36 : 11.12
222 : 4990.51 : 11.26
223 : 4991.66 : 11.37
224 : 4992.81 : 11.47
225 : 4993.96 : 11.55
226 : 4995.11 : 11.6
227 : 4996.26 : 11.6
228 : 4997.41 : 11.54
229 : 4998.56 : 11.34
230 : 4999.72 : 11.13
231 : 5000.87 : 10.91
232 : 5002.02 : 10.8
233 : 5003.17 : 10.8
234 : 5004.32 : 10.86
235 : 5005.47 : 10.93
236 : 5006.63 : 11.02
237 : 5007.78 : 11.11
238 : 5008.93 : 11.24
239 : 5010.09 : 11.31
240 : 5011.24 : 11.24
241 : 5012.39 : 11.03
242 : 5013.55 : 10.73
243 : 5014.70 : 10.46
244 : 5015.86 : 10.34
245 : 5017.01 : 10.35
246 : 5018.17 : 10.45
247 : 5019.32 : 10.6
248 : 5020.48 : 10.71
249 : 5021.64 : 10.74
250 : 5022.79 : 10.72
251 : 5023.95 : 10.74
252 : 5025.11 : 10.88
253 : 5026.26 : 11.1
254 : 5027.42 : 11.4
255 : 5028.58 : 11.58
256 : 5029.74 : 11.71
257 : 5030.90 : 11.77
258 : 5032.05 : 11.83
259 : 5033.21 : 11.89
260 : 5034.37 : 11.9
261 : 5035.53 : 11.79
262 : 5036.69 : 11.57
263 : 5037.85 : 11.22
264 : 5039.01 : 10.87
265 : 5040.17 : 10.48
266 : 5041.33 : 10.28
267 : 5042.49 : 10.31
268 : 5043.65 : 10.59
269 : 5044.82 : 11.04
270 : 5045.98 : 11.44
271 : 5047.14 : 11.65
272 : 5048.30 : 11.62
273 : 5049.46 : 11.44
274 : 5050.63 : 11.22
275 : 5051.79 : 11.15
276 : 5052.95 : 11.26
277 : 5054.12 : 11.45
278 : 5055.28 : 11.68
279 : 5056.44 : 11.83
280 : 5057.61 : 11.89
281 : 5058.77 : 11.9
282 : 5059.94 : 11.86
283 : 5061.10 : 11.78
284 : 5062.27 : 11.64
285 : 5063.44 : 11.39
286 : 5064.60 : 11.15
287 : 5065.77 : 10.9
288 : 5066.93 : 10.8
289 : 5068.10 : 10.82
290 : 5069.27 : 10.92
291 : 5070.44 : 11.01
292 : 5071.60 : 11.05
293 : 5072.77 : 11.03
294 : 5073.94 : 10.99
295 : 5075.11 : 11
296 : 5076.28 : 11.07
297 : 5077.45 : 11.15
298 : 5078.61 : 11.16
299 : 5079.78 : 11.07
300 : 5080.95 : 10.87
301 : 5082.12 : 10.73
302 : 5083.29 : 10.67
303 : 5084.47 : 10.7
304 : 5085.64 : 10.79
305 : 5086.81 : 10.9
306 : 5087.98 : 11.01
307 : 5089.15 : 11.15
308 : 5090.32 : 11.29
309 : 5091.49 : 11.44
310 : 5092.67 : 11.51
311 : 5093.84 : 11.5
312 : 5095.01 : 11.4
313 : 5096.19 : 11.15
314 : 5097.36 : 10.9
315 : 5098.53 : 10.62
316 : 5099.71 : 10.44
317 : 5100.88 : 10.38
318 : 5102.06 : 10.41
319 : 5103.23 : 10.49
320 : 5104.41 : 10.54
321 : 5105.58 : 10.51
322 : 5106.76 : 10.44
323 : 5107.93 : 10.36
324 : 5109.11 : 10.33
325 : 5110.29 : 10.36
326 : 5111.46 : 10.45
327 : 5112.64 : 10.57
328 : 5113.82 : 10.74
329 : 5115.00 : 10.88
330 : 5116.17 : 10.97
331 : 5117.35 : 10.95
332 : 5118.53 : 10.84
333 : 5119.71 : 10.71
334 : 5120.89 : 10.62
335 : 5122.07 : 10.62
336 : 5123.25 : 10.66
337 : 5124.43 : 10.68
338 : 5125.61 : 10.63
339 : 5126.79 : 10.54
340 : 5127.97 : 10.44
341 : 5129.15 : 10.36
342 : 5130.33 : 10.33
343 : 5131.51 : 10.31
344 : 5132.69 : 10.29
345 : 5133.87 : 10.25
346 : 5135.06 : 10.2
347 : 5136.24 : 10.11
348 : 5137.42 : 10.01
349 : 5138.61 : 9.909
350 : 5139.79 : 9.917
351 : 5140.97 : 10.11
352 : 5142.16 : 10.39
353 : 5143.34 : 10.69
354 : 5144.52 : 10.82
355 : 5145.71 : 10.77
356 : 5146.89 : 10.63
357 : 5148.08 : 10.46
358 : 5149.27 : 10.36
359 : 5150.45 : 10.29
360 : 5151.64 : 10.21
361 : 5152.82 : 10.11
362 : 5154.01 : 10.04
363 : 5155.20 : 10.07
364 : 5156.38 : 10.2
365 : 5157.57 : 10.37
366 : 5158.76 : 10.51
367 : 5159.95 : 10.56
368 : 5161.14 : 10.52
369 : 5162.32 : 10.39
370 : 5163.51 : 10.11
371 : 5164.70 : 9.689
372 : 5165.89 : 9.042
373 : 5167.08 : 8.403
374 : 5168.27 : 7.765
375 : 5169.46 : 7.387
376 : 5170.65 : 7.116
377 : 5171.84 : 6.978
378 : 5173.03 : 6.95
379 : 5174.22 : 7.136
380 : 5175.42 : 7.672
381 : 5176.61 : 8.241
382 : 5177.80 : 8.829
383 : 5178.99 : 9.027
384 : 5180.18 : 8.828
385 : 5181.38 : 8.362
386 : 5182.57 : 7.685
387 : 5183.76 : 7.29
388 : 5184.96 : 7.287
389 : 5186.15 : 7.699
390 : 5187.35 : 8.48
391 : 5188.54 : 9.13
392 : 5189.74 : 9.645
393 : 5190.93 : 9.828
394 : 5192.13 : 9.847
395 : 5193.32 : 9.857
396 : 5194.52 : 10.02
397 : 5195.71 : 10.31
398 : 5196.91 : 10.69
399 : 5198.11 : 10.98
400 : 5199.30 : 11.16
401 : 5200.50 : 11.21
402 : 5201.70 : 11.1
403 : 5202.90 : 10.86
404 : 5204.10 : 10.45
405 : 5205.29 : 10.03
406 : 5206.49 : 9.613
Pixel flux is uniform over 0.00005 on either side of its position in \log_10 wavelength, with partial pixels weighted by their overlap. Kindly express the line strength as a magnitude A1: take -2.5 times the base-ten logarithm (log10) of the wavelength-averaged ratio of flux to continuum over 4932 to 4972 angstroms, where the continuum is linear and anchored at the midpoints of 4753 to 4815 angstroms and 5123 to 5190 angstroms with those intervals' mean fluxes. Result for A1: -0.10 mag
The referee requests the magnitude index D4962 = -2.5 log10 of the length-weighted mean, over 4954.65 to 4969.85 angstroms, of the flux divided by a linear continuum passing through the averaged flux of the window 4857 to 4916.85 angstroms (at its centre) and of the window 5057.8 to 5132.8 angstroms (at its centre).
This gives 0.00 mag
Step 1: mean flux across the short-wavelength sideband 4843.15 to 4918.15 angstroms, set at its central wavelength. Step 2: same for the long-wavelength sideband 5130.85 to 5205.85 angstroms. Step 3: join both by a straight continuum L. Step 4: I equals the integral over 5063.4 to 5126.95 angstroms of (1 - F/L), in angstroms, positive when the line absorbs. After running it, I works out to -4.6 angstroms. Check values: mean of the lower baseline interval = 11.7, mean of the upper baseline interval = 9.58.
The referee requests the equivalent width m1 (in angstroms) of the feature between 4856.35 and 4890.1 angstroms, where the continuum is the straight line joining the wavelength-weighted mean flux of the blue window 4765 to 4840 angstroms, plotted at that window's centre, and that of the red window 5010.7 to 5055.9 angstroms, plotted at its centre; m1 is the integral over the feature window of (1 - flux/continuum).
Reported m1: 1.2 angstroms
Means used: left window 11.8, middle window 11.2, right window 11.1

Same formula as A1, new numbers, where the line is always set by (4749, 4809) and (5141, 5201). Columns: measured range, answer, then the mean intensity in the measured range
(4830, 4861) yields -0.075 mag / 12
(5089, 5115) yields -0.103 mag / 10.8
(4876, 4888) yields -0.054 mag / 11.6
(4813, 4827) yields -0.085 mag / 12.3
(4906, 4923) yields -0.054 mag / 11.4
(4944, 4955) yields -0.164 mag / 12.4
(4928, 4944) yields -0.104 mag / 11.8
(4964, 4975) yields -0.135 mag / 11.9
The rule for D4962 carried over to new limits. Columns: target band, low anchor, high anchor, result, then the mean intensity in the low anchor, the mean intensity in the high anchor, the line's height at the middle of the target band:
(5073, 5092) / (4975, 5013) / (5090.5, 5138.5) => -0.02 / 11.4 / 10.6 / 10.8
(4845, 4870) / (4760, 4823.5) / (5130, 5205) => -0.02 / 11.7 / 9.58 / 11.4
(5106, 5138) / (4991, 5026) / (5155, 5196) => -0.10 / 11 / 8.87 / 9.55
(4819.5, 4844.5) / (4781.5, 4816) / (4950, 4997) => -0.03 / 11.8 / 11.6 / 11.8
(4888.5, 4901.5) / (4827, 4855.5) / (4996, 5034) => 0.02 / 12.2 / 11.1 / 11.9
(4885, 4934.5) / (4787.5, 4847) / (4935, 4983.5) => 0.02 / 12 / 11.8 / 11.9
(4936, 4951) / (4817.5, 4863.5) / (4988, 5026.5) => -0.05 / 12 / 11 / 11.4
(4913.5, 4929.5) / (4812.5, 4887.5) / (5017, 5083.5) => 0.05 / 11.8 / 11.2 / 11.6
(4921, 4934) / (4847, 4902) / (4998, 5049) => -0.02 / 11.5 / 11.1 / 11.4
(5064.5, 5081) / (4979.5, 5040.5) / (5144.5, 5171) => -0.04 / 11.1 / 9.82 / 10.6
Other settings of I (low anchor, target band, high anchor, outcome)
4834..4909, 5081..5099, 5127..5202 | -1.7 angstroms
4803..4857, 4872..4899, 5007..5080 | 1.2 angstroms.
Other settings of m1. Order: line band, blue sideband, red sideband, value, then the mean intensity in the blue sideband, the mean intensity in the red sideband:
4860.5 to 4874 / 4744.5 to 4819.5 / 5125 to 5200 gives 0.4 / 11.8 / 9.56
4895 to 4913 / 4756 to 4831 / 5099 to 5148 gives -1.5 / 11.8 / 10.5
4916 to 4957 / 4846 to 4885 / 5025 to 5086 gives -0.9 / 11.5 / 11.2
